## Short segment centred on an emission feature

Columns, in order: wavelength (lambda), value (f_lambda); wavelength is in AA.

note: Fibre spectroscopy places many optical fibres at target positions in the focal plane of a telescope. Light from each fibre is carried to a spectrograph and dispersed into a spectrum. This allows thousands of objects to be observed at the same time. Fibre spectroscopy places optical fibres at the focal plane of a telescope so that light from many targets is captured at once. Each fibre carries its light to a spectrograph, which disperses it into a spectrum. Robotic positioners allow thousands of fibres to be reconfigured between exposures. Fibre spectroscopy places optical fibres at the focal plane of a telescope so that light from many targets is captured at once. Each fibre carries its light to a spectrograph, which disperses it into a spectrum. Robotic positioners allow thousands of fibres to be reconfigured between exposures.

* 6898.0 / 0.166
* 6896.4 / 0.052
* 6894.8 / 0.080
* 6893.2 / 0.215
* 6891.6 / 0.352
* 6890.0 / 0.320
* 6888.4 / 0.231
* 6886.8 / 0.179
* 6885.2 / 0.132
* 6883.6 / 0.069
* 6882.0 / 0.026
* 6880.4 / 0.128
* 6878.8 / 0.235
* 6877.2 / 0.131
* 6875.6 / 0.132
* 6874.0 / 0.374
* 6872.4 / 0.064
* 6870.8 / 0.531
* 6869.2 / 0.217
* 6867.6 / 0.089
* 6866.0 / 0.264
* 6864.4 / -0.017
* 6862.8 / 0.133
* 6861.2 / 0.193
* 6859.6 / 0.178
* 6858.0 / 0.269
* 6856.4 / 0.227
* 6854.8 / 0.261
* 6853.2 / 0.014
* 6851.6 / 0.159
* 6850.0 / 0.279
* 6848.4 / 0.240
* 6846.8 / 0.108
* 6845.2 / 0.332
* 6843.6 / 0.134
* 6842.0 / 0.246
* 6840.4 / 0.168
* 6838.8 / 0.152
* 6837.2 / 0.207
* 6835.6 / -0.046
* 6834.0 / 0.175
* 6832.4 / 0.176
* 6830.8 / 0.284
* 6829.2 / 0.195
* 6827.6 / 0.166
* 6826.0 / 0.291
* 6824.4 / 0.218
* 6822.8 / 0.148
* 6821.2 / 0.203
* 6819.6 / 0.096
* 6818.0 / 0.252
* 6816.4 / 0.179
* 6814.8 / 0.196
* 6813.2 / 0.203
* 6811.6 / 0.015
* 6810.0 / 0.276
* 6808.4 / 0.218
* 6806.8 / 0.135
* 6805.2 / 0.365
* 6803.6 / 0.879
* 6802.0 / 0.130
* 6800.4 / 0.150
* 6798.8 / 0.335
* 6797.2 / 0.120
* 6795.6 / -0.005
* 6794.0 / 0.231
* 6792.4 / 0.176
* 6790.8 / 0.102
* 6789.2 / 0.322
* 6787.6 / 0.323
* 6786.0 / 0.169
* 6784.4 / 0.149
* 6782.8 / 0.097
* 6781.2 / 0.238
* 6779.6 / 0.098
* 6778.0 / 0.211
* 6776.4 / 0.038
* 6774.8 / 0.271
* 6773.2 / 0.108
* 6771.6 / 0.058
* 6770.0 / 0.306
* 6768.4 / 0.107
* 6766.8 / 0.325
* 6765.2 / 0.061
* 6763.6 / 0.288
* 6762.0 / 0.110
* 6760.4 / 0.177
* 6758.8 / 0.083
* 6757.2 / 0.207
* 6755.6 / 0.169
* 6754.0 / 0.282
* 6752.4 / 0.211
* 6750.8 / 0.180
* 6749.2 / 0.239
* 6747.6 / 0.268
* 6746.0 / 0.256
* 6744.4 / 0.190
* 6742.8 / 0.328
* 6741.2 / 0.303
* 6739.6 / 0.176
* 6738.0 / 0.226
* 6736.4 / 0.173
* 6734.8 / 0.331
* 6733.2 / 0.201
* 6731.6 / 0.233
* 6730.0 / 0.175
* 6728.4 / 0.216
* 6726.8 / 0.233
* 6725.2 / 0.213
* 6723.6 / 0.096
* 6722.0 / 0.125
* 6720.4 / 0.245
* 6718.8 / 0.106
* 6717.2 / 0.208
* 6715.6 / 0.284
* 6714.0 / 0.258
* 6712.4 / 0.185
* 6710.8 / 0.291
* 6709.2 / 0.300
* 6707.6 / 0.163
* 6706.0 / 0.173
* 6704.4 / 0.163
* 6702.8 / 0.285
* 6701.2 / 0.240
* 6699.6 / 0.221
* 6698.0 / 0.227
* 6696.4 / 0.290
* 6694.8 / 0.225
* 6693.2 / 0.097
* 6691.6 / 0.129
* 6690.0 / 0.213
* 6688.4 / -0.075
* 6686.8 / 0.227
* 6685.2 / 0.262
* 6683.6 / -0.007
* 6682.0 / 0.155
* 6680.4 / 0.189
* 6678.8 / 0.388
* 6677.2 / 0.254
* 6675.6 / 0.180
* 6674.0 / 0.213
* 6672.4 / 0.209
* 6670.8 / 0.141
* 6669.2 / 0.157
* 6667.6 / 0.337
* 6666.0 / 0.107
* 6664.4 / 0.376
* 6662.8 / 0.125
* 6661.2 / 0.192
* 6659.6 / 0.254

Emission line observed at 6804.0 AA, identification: H-alpha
